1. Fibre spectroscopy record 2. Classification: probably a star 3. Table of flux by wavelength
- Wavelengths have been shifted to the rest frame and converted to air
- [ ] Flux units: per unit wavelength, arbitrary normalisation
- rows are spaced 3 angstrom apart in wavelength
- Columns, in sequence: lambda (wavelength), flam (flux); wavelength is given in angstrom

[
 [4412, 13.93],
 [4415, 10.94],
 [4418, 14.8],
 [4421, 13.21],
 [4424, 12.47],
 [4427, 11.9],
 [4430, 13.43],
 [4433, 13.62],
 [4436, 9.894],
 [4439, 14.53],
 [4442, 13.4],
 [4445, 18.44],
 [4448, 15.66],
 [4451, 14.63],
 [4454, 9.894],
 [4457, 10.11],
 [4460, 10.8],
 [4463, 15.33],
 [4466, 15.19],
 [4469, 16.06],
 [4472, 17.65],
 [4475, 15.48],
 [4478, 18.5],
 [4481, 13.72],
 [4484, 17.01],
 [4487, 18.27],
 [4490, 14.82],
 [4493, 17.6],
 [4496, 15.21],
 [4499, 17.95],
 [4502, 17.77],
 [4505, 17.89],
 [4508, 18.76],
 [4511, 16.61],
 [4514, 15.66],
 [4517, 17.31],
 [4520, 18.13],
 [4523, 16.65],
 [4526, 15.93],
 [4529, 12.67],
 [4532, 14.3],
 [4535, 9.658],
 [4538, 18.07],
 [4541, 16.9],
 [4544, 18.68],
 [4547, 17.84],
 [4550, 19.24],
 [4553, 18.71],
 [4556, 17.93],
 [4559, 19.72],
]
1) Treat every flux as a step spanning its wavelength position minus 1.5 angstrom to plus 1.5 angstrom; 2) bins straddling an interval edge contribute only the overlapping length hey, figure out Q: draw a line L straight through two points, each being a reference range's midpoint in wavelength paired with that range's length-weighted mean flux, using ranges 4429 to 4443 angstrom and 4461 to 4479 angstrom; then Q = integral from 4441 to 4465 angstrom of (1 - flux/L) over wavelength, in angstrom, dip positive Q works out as 1.5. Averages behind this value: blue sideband 12.9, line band 13.6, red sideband 16.2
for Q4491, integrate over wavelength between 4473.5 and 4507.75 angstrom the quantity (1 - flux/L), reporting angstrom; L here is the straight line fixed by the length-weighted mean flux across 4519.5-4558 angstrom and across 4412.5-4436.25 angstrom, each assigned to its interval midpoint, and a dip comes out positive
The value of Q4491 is -4.34 angstrom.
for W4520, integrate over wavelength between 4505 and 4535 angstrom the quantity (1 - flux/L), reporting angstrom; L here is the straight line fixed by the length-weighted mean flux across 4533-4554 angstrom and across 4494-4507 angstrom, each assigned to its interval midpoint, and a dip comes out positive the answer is 2.0 angstrom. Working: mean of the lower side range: 17.3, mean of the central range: 16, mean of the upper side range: 16.9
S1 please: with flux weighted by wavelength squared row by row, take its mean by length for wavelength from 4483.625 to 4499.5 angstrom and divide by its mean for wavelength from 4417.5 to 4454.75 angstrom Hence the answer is 1.26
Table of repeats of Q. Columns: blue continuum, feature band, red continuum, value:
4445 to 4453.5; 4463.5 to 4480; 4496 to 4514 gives -0.4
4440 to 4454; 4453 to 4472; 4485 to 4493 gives 2.8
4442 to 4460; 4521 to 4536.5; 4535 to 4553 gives 2.6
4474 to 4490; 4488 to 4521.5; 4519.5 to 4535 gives -3.2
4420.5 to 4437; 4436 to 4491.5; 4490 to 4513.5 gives -0.5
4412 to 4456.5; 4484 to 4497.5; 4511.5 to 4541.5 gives -1.7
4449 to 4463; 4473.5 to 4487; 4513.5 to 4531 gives -3.0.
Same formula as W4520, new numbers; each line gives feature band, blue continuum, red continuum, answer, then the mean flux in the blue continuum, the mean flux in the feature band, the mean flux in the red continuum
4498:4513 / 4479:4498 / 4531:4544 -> -1.8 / 16.2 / 17.7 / 15.2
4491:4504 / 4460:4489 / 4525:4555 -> -0.8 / 16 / 17.1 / 16.2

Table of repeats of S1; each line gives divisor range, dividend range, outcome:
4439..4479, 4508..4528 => 1.17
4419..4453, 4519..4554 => 1.25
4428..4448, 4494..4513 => 1.28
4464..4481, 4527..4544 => 0.93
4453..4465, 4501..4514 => 1.52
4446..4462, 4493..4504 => 1.40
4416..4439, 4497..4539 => 1.31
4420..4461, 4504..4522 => 1.38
